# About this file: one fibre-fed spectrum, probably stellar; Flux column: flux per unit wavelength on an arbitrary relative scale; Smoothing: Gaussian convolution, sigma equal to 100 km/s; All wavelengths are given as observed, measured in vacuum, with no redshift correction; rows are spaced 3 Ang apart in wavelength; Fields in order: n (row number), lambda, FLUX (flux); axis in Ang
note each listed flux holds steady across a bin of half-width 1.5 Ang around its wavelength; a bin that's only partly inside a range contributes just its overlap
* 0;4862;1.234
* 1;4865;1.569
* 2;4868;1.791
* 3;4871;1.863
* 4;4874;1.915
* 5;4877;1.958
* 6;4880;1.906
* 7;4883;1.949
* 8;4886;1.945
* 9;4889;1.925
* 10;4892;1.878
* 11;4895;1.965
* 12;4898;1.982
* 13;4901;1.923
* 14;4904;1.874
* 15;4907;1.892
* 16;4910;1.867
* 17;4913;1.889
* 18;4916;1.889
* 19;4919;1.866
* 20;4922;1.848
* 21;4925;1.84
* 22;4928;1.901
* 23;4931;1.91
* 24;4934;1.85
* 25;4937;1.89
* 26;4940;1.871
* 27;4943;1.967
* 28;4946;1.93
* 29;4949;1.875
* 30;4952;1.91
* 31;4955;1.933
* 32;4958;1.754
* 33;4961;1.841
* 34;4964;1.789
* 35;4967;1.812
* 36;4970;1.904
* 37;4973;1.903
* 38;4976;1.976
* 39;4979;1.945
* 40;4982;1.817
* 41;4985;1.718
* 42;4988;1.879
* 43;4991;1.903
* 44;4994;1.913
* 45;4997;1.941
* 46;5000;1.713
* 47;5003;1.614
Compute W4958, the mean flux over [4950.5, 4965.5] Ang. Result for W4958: 1.85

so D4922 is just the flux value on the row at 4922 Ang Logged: 1.848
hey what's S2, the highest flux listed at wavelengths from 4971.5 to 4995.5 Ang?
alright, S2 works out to 1.976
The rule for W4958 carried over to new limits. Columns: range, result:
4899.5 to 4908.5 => 1.9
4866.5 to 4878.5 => 1.88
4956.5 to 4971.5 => 1.82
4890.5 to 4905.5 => 1.92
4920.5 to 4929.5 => 1.86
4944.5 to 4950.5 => 1.9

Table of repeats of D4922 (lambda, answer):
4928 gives 1.901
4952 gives 1.91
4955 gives 1.933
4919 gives 1.866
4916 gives 1.889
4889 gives 1.925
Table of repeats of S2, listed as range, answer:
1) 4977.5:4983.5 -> 1.945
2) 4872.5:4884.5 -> 1.958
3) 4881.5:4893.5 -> 1.949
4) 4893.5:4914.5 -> 1.982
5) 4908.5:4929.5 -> 1.901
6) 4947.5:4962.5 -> 1.933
